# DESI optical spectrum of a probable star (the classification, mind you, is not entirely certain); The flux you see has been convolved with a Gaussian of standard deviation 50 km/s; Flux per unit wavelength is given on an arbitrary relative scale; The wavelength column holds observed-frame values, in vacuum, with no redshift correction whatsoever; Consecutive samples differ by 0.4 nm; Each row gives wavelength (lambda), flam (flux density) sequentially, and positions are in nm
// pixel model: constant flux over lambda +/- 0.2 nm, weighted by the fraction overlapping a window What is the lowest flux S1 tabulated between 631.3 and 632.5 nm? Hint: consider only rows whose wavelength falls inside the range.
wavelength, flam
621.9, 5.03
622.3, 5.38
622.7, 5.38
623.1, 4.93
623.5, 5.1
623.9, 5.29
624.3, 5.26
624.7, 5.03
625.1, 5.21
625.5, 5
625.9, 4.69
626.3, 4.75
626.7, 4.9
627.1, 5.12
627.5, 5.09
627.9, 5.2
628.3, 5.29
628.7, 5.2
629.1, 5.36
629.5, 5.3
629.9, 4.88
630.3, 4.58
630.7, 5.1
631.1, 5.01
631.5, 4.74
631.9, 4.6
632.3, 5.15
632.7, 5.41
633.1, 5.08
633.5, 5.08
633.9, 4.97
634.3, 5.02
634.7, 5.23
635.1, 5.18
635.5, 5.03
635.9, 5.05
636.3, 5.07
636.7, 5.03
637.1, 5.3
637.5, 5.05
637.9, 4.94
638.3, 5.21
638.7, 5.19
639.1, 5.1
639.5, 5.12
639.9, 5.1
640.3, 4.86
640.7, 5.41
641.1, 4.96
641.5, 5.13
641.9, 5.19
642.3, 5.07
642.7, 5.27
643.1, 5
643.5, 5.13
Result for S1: 4.6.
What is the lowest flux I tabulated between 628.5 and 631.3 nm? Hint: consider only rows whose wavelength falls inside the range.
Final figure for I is 4.58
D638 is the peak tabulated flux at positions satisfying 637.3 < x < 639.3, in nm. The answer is 5.21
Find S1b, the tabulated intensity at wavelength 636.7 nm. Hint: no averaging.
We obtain 5.03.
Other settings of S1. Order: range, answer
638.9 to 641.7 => 4.86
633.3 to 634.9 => 4.97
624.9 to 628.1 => 4.69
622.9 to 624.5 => 4.93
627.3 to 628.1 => 5.09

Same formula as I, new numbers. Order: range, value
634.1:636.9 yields 5.02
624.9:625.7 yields 5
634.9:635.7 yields 5.03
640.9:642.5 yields 4.96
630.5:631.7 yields 4.74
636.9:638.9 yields 4.94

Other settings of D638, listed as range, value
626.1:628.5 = 5.29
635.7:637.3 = 5.3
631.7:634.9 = 5.41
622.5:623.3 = 5.38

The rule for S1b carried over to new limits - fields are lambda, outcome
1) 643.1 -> 5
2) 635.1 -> 5.18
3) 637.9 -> 4.94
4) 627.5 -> 5.09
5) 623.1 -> 4.93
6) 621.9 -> 5.03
